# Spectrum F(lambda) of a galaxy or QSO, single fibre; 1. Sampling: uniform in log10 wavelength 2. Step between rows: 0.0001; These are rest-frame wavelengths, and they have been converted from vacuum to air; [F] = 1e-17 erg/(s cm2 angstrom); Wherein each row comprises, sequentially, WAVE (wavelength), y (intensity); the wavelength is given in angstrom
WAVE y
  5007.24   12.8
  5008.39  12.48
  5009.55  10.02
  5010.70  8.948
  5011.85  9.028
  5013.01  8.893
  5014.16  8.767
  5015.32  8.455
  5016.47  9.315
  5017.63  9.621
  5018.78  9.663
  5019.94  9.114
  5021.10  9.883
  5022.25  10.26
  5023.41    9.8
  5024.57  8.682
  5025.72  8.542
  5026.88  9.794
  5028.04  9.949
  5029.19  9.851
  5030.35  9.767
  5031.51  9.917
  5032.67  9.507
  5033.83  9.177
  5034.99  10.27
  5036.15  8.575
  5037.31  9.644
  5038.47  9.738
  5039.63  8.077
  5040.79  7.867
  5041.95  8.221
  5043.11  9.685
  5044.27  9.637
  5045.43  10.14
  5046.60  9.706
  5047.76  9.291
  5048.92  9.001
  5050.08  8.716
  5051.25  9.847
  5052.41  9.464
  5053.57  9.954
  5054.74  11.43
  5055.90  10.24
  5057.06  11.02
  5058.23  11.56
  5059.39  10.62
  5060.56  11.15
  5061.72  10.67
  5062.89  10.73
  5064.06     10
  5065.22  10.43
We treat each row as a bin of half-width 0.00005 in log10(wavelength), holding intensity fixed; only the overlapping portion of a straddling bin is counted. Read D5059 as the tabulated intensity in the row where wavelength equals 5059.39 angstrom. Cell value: 10.62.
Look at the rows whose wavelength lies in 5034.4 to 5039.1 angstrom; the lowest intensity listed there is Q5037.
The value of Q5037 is 8.575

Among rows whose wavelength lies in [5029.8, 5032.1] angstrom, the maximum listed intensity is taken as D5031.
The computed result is 9.917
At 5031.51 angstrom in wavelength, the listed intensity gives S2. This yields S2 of 9.917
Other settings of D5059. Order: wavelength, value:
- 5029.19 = 9.851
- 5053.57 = 9.954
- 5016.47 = 9.315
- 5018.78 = 9.663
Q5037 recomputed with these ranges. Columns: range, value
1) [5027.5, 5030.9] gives 9.767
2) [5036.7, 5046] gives 7.867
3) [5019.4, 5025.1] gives 8.682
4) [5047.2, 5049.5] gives 9.001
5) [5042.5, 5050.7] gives 8.716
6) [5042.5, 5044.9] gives 9.637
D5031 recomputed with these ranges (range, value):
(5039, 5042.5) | 8.221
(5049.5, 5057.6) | 11.43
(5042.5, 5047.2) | 10.14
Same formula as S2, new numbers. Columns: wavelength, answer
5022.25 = 10.26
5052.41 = 9.464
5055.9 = 10.24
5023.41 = 9.8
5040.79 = 7.867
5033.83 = 9.177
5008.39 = 12.48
